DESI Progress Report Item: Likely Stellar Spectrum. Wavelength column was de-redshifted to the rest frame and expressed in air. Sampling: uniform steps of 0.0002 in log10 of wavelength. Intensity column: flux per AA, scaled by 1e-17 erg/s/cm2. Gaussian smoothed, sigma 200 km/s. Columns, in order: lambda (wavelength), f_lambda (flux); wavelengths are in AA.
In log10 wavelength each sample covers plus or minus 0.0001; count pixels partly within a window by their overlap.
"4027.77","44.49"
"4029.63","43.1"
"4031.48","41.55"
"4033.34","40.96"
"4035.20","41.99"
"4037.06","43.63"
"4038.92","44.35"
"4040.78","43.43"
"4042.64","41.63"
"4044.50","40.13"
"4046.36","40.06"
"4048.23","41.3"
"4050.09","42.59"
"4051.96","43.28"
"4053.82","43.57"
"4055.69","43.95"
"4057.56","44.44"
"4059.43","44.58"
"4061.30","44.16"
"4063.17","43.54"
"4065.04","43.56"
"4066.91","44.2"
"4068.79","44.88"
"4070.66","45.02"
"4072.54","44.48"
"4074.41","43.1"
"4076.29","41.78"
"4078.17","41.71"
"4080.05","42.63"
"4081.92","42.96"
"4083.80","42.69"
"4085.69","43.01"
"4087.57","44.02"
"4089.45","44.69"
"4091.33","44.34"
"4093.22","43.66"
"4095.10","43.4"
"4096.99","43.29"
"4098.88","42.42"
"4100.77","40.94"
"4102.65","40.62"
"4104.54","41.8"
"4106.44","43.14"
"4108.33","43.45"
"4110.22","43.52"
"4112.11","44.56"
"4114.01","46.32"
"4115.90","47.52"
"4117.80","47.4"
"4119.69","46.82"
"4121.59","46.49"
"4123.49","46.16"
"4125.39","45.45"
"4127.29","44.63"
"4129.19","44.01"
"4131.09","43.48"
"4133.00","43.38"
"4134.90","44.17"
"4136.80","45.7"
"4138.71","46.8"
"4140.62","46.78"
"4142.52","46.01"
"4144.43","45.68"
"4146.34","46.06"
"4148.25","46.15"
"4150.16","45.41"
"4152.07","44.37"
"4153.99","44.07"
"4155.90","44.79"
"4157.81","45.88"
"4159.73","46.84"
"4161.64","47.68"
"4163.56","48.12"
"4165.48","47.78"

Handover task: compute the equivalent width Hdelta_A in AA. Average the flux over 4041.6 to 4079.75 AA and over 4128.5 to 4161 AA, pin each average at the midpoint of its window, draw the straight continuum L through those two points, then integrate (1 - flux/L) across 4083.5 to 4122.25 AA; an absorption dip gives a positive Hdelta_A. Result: 0.2 AA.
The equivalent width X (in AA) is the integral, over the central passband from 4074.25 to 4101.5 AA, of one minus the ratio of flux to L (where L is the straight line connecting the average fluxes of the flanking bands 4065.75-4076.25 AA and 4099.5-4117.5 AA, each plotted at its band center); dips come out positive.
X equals 0.6 AA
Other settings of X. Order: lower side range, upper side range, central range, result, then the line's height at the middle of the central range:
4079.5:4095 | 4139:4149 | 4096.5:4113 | 0.6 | 44.4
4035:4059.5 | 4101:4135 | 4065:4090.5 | 0.0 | 43.5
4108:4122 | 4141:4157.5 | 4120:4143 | 0.2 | 45.6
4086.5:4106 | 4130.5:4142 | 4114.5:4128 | -0.6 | 44.3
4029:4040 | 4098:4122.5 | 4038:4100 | 0.2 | 43.3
